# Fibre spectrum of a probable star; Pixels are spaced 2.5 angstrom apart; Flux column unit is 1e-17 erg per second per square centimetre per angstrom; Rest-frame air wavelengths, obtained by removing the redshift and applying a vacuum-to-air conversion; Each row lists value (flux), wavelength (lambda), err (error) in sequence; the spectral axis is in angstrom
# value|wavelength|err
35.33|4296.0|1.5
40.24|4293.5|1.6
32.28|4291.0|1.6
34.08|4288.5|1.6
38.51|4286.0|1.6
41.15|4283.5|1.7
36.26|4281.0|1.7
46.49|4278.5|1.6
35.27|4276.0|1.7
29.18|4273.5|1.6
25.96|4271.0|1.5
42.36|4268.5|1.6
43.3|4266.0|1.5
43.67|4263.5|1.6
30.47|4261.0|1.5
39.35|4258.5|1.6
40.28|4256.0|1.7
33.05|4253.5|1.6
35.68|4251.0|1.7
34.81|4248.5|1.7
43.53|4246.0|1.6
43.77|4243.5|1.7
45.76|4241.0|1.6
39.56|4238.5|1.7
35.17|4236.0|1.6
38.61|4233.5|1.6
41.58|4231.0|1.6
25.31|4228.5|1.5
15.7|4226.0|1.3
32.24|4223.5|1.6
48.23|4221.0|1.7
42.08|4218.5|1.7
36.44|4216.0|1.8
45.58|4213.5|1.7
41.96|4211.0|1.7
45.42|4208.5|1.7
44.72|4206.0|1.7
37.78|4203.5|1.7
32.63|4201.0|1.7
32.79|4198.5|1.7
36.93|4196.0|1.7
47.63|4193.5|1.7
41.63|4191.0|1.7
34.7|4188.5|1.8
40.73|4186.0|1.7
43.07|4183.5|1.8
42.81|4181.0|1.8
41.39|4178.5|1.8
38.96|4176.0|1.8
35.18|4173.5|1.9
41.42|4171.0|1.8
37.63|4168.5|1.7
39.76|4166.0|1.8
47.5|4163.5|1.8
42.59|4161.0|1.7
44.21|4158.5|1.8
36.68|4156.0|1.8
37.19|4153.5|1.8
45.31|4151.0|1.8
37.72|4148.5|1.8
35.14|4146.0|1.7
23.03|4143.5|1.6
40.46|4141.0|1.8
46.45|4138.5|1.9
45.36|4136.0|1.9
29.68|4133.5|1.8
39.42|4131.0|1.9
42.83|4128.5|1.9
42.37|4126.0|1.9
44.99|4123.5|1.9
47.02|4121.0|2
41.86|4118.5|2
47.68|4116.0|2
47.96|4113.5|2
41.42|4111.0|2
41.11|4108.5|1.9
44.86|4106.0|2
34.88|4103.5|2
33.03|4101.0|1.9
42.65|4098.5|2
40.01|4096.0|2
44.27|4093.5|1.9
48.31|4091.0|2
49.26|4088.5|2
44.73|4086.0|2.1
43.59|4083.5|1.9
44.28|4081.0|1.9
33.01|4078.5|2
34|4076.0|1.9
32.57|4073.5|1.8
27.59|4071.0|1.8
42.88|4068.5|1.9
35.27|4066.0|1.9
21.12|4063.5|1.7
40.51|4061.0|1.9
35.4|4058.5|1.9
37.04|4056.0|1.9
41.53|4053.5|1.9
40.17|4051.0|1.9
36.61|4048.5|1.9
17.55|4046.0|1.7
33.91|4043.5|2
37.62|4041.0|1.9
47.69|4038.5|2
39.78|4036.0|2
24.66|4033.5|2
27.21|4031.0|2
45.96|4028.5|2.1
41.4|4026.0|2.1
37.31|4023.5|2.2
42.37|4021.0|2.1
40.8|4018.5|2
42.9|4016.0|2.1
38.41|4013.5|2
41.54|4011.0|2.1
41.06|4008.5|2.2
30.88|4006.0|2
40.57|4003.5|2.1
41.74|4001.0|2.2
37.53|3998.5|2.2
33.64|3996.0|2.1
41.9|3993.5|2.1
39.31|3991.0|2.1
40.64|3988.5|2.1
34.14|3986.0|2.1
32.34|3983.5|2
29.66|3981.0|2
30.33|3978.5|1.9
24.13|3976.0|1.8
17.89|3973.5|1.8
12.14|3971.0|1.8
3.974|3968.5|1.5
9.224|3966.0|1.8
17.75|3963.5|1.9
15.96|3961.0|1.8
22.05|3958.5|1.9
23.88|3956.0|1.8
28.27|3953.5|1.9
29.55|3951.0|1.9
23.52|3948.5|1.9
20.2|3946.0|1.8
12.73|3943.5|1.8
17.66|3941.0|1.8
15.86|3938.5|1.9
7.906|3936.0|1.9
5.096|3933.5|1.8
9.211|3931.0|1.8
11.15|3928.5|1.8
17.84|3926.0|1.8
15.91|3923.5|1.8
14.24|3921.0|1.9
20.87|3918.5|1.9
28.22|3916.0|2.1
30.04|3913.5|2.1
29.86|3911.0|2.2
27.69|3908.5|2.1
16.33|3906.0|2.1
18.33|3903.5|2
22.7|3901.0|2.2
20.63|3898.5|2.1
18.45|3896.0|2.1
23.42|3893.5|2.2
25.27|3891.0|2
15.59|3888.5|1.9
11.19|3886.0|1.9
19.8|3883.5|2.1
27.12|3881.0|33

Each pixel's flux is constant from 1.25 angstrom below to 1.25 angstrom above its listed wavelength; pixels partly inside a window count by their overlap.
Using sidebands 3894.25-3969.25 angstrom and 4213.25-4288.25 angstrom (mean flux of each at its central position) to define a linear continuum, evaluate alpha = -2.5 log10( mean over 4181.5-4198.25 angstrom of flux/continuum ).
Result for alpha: -0.19 mag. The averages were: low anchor 18.6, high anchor 37.5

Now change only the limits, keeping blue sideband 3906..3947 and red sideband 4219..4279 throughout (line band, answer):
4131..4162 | -0.24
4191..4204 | -0.12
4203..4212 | -0.24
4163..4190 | -0.22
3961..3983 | 0.12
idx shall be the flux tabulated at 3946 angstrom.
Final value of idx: 20.2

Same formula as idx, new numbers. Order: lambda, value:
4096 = 40.01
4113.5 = 47.96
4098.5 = 42.65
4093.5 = 44.27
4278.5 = 46.49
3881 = 27.12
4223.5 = 32.24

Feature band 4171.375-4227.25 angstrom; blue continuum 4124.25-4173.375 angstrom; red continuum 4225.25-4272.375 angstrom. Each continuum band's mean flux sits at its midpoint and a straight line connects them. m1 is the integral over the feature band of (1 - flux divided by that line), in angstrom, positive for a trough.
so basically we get -1.1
